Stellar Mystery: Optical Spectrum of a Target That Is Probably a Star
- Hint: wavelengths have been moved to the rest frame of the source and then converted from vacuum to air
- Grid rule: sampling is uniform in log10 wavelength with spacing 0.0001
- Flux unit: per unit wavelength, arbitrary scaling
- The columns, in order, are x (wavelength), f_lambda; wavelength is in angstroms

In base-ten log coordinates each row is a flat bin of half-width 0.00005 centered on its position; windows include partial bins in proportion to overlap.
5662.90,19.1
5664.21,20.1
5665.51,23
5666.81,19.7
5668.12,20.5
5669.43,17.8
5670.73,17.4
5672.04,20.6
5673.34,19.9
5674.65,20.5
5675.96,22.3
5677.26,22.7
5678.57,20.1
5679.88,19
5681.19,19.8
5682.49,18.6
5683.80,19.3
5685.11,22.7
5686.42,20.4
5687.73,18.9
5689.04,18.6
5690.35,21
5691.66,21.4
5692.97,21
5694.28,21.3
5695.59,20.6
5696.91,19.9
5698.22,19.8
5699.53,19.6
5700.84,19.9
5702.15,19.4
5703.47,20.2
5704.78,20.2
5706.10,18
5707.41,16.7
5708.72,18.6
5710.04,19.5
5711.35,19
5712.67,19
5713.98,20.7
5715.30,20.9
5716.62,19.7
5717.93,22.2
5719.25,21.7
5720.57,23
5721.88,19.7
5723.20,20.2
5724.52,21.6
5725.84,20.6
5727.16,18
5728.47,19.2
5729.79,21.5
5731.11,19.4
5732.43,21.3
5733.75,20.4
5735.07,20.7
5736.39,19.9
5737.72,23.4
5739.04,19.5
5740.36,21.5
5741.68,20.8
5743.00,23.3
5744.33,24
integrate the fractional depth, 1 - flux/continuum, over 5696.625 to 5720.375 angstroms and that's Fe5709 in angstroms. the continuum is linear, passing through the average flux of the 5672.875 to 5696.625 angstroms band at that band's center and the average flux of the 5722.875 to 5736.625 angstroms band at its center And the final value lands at 0.7 angstroms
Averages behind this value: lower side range 20.4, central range 19.8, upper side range 20.3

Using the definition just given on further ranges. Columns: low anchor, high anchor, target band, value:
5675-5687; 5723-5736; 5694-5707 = 0.42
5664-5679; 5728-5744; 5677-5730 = 1.58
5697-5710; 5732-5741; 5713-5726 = -0.62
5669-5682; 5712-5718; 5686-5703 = 0.04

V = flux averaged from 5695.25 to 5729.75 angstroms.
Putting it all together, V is 19.9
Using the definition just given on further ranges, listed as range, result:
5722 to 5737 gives 20.2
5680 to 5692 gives 20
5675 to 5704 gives 20.3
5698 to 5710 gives 19.2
